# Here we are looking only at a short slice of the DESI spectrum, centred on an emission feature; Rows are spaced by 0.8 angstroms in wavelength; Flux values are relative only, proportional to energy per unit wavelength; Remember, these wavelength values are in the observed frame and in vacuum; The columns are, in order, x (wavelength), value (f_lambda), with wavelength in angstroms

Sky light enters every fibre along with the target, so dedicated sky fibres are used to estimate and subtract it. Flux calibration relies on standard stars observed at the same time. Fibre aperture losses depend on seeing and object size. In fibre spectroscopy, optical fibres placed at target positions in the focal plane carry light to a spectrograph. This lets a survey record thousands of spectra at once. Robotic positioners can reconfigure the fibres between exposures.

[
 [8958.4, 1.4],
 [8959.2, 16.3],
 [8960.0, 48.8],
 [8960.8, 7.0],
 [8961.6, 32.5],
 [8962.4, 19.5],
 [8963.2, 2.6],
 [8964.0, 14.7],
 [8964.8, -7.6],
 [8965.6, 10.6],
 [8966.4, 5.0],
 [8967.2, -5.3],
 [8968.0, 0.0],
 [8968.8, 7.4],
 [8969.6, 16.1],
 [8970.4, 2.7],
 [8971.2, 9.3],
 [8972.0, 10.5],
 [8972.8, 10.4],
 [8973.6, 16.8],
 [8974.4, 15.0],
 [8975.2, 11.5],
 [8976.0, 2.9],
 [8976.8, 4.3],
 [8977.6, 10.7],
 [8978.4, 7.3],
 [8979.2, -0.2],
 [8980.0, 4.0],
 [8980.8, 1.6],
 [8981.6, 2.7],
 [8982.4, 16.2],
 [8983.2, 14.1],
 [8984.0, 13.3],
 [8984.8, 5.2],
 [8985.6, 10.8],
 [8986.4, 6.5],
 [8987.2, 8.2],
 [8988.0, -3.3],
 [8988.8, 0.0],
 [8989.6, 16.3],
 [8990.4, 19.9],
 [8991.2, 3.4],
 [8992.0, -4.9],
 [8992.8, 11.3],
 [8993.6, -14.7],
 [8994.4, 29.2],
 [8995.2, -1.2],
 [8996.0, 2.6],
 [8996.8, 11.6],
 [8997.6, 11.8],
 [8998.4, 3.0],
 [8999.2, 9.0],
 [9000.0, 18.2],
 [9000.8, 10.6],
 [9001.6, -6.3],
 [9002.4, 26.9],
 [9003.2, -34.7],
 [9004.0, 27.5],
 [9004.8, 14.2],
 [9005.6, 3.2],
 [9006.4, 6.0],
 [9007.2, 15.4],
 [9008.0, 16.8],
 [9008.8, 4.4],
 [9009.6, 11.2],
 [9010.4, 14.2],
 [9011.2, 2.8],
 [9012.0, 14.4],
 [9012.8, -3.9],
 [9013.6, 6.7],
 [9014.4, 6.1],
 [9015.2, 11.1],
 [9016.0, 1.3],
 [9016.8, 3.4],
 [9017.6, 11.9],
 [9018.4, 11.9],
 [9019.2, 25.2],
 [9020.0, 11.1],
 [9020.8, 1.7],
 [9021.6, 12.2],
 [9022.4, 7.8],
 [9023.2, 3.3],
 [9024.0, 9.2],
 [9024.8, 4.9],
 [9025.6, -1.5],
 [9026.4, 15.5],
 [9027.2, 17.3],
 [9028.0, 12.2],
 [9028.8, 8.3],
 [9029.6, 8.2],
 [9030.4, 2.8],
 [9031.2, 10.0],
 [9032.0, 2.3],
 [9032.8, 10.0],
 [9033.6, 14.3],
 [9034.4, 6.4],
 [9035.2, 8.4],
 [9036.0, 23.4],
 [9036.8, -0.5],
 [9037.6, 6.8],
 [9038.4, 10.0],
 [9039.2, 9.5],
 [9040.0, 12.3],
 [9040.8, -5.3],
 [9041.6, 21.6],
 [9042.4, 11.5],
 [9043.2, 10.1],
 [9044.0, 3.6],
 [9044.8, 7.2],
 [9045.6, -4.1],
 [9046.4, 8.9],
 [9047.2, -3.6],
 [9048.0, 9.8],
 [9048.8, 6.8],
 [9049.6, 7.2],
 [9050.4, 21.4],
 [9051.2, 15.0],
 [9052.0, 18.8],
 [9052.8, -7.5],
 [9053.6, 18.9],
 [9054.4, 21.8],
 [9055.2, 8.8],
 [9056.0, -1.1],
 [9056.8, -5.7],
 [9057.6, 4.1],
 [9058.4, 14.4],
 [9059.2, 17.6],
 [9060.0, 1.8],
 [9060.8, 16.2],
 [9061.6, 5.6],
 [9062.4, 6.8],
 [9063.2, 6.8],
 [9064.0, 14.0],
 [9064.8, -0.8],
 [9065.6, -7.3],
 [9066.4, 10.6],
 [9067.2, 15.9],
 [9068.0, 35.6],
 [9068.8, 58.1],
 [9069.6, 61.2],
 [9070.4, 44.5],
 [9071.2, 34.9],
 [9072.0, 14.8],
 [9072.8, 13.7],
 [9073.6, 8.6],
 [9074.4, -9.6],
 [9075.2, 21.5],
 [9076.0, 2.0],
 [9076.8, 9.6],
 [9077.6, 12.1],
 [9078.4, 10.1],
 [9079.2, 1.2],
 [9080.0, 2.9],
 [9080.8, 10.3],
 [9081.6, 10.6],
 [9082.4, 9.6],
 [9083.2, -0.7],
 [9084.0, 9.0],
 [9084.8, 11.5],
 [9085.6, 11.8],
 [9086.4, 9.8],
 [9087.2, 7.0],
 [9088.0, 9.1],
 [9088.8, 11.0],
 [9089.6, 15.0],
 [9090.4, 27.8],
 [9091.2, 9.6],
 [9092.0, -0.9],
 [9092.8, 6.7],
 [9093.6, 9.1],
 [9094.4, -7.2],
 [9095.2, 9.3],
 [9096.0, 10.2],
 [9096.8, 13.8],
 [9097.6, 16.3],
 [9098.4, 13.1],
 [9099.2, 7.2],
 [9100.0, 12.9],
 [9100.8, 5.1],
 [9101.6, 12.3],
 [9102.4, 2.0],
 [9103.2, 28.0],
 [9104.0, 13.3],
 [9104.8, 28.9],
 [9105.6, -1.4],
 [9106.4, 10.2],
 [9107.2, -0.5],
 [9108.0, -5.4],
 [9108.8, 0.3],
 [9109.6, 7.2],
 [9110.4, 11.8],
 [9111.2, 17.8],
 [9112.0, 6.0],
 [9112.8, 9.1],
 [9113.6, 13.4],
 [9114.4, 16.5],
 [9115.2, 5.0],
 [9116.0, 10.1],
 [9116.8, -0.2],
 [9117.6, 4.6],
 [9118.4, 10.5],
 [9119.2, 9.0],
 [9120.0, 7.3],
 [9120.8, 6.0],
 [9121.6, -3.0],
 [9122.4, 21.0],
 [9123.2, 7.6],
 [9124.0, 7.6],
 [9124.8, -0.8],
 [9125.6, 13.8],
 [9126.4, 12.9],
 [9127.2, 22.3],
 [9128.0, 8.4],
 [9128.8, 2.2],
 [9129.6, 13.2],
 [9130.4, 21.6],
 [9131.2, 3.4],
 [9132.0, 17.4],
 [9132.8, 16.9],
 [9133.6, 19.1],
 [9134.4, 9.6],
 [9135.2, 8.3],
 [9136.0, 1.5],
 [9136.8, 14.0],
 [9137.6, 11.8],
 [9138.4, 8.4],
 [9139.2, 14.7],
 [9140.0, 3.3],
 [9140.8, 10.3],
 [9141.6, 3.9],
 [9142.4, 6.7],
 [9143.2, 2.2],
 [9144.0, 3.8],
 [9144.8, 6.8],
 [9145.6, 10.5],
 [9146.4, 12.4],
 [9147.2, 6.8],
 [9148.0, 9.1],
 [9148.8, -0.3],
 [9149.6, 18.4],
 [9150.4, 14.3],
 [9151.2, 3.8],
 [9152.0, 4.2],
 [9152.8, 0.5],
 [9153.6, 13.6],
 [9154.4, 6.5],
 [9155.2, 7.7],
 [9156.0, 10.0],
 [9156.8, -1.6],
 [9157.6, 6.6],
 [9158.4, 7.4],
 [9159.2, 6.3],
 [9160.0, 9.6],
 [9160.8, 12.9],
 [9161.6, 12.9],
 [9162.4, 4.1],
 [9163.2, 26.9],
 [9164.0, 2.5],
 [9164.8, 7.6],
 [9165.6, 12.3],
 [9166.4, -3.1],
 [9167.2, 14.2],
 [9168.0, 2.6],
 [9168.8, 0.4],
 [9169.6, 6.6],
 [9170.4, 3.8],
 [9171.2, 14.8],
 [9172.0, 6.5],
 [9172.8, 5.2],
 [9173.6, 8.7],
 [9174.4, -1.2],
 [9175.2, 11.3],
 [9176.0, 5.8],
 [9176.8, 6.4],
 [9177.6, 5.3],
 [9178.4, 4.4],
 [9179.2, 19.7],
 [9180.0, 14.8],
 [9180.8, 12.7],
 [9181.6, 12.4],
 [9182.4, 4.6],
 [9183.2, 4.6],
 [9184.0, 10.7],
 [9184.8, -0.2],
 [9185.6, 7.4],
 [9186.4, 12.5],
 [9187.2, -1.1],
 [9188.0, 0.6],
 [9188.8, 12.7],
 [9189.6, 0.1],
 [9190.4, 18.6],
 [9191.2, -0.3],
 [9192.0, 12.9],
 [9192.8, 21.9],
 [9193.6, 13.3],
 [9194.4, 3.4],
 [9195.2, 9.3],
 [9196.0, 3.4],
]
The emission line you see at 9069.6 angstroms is H-beta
